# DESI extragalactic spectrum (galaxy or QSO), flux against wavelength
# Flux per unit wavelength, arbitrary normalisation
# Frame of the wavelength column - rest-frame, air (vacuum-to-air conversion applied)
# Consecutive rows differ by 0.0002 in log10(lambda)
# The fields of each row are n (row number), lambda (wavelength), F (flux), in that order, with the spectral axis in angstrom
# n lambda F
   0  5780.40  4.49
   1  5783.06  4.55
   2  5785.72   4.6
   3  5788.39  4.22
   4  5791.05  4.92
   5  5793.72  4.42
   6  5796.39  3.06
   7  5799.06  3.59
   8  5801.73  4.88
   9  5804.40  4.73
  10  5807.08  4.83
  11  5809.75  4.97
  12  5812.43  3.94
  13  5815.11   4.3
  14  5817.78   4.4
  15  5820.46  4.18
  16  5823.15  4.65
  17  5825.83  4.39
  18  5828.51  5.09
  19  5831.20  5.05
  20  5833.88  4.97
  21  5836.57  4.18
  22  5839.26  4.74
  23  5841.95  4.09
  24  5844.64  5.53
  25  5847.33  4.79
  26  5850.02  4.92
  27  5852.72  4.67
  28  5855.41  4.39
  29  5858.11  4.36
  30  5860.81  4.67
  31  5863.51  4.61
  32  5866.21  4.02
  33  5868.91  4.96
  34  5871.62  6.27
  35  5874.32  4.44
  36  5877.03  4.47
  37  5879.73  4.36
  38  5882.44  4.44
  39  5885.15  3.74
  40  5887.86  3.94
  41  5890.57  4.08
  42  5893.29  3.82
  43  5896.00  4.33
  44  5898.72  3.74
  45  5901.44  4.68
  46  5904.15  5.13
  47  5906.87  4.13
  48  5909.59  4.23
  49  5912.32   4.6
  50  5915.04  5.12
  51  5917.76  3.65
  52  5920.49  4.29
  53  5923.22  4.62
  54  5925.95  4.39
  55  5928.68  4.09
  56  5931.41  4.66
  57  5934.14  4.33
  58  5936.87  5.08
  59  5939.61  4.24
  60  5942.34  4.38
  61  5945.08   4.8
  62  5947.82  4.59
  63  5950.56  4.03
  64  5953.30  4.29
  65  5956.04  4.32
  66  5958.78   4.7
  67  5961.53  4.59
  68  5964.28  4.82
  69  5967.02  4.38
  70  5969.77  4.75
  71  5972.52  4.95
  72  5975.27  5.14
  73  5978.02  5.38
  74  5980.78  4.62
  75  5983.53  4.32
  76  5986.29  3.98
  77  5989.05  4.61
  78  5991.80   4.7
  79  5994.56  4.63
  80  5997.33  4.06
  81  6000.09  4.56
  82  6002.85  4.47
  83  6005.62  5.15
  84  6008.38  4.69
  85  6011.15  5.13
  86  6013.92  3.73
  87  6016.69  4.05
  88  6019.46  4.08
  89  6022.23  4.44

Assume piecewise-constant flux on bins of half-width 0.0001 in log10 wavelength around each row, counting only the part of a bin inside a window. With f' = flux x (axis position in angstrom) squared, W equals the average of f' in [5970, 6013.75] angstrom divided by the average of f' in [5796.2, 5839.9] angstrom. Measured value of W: 1.10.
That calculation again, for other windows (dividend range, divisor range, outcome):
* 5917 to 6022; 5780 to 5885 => 1.04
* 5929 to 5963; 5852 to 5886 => 1.01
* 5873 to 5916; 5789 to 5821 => 1.02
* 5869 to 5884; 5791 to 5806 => 1.17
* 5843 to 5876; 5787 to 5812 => 1.12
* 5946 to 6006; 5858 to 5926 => 1.07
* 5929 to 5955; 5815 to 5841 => 1.01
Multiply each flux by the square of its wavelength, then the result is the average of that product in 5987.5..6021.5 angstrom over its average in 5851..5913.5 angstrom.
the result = 1.05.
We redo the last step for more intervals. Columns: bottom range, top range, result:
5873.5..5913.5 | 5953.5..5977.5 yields 1.13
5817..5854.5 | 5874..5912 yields 0.93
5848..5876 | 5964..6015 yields 1.02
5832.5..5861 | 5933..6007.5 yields 1.03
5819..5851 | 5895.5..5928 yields 0.96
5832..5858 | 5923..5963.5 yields 0.99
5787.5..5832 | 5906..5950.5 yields 1.04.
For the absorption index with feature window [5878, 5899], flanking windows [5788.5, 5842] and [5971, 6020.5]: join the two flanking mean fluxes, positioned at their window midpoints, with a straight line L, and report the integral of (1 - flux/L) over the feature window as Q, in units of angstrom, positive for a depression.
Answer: 2.0 angstrom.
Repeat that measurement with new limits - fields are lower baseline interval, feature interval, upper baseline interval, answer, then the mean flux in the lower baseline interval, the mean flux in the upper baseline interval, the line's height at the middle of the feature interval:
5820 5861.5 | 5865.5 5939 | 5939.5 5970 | 2.3 angstrom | 4.68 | 4.49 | 4.58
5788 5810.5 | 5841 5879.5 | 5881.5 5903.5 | -4.6 angstrom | 4.4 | 4.12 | 4.22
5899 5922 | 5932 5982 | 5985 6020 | -2.0 angstrom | 4.44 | 4.46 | 4.45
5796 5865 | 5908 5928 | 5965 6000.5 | 0.9 angstrom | 4.56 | 4.63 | 4.6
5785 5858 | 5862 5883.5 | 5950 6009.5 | -0.7 angstrom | 4.53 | 4.61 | 4.56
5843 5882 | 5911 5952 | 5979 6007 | 1.5 angstrom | 4.74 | 4.52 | 4.62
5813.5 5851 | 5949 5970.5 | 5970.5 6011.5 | 0.9 angstrom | 4.66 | 4.68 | 4.68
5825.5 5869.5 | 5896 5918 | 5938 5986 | 0.9 angstrom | 4.67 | 4.59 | 4.63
